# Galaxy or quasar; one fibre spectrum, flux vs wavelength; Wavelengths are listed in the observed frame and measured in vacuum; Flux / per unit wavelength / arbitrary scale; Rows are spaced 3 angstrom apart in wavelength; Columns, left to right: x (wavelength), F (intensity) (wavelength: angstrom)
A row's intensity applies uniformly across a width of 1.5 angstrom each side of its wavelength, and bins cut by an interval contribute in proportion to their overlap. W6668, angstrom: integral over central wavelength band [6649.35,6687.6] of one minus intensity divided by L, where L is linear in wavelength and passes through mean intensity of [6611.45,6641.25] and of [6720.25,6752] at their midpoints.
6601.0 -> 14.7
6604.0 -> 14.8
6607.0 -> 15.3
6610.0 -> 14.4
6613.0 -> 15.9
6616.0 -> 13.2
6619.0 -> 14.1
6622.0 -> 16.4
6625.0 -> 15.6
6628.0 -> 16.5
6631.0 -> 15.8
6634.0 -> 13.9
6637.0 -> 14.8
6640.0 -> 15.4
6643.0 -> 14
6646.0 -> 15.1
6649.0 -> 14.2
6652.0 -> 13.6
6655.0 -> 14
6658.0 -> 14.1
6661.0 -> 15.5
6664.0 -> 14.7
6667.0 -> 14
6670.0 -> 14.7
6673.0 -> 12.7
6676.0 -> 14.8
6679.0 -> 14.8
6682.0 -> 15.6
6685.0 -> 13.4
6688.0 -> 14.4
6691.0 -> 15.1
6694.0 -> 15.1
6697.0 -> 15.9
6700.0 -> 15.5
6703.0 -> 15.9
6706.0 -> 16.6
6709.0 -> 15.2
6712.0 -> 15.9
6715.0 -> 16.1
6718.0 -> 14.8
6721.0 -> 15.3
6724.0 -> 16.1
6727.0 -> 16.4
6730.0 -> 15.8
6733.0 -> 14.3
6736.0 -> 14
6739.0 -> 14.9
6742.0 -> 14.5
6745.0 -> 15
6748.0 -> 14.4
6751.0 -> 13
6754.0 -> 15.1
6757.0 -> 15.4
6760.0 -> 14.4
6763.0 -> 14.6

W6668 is 1.9 angstrom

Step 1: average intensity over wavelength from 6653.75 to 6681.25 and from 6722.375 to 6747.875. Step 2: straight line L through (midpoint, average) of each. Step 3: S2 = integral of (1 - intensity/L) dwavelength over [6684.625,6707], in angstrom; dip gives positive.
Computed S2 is -0.9 angstrom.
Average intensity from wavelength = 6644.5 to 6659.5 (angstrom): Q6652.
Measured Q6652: 14.2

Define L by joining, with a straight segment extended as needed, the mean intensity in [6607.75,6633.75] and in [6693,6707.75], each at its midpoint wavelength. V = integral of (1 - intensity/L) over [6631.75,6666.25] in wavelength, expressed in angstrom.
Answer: 2.0 angstrom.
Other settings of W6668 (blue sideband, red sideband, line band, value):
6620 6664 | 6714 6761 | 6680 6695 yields 0.22 angstrom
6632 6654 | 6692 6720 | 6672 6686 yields 0.73 angstrom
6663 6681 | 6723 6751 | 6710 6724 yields -0.80 angstrom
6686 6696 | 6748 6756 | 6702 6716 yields -1.22 angstrom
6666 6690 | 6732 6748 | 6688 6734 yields -3.63 angstrom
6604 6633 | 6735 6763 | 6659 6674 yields 0.59 angstrom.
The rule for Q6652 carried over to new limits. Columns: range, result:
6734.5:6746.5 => 14.6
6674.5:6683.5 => 15.1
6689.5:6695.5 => 15.1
